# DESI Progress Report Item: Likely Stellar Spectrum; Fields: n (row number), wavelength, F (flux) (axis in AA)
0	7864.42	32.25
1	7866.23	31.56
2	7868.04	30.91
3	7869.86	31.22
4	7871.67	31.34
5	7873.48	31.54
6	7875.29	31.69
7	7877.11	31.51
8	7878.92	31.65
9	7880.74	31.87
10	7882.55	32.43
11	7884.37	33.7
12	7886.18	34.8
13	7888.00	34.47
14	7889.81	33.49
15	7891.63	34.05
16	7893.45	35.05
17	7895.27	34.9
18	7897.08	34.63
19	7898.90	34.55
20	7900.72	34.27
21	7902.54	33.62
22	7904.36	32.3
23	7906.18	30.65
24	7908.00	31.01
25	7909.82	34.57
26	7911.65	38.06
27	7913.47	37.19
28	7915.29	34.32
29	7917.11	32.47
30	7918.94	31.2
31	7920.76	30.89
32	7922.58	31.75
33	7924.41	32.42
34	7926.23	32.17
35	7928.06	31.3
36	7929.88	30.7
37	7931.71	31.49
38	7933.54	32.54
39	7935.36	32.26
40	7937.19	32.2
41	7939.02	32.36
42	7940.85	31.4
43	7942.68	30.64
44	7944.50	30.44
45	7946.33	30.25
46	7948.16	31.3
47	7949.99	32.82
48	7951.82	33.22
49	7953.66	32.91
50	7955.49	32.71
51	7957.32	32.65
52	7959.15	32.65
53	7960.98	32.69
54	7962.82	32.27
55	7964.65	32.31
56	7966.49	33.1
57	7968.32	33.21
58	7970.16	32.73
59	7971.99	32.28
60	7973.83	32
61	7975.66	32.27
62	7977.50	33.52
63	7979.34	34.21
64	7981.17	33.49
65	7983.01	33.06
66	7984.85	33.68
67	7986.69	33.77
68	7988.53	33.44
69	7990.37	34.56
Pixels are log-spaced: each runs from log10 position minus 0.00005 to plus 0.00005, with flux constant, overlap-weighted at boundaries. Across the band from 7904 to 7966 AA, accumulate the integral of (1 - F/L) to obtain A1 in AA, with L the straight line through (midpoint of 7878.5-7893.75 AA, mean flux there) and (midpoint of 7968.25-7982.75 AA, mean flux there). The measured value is 1.6 AA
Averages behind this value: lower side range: 33.5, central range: 32.4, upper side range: 33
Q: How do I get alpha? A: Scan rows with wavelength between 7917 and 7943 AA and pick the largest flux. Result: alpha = 32.54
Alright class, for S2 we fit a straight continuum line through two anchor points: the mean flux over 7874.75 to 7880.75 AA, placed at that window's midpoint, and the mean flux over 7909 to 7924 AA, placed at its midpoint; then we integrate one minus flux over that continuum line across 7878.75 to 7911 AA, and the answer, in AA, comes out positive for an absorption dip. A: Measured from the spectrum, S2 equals -1.0 AA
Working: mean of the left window 31.6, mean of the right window 33.7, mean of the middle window 33.5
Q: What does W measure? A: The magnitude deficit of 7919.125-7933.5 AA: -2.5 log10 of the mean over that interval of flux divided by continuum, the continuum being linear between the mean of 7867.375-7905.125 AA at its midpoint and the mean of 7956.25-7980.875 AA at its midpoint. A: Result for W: 0.046 mag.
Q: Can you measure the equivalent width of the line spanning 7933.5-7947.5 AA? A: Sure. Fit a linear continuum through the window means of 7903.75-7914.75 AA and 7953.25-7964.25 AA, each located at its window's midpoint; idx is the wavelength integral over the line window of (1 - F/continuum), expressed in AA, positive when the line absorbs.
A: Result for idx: 0.7 AA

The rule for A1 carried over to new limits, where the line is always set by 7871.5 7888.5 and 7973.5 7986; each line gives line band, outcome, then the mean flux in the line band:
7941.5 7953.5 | 0.5 AA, 31.5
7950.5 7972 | 0.2 AA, 32.7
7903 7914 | -0.4 AA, 33.8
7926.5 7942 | 0.5 AA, 31.8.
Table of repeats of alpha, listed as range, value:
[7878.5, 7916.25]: 38.06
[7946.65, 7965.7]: 33.22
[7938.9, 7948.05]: 32.36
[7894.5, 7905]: 34.9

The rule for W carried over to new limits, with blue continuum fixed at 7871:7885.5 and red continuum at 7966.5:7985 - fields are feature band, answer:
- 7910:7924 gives -0.04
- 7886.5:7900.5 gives -0.07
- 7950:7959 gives 0.00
